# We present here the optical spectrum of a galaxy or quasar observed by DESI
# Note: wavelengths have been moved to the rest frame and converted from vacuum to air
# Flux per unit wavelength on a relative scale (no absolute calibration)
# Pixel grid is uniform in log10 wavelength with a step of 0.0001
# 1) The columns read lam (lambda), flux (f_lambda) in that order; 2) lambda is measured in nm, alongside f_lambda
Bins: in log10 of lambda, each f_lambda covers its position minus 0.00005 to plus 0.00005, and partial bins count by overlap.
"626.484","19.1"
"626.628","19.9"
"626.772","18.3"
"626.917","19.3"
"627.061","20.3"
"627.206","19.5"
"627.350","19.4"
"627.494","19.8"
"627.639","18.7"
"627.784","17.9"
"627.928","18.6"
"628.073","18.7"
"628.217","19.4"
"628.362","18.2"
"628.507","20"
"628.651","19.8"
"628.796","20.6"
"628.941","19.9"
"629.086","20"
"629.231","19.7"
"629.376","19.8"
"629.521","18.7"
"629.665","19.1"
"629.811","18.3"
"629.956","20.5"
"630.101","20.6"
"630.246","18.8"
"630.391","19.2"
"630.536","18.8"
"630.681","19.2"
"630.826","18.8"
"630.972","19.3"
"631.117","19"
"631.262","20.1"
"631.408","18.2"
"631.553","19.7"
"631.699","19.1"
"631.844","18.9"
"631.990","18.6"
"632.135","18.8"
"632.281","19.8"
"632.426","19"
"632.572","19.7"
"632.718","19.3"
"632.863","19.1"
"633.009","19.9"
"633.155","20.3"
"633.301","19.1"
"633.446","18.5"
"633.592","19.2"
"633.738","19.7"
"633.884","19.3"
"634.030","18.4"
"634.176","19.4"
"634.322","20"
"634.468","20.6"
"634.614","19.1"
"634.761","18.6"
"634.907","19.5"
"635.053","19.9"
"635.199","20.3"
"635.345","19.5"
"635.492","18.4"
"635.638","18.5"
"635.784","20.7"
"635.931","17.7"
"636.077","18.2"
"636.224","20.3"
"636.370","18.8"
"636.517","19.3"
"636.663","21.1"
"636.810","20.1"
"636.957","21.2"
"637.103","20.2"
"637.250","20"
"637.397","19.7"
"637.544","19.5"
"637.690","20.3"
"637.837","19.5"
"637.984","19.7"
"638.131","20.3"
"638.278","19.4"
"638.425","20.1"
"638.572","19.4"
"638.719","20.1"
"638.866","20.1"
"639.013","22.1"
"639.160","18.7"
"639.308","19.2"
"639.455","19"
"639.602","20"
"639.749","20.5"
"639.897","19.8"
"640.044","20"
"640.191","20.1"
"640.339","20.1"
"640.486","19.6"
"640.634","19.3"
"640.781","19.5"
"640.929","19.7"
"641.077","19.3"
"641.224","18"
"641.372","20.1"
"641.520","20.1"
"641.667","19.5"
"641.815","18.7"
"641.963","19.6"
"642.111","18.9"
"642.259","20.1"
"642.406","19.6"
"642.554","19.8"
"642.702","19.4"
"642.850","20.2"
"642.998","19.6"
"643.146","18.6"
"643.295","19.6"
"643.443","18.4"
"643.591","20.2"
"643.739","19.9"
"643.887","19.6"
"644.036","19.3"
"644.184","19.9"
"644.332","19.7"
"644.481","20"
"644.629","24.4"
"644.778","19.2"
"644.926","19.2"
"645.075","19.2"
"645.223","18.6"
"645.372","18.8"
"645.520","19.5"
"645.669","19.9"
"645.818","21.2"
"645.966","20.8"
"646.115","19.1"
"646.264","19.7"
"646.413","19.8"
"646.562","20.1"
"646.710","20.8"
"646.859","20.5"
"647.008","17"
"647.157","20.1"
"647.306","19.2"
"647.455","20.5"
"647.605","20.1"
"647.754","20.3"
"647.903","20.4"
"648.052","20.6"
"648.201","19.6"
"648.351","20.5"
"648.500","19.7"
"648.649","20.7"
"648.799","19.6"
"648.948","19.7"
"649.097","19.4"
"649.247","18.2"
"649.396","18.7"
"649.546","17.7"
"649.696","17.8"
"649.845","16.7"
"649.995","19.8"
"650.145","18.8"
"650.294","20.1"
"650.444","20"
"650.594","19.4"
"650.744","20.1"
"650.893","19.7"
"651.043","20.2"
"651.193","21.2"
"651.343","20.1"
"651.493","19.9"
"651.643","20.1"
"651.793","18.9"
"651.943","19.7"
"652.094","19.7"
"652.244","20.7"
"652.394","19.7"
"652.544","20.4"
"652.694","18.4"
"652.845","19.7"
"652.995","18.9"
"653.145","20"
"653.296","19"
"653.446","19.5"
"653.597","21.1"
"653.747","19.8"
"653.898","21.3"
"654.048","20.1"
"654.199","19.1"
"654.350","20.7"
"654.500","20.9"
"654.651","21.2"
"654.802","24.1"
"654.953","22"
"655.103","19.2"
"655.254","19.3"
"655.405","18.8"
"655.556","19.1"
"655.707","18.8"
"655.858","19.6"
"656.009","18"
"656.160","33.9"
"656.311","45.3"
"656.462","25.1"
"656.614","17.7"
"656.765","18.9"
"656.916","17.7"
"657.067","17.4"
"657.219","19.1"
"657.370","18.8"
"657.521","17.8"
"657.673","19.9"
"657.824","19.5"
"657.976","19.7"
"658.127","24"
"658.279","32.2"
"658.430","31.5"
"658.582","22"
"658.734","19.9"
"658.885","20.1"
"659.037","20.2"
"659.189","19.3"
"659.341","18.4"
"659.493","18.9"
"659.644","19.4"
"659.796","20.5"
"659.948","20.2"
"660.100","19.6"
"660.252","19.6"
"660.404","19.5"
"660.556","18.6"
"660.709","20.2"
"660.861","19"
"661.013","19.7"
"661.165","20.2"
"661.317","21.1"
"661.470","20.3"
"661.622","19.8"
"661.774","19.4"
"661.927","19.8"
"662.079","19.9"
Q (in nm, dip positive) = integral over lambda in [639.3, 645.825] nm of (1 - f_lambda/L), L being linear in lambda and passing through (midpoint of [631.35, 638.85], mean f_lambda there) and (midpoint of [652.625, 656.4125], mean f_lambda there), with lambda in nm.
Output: 0.20 nm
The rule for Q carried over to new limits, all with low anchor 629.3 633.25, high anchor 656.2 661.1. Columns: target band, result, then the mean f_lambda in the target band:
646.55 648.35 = 0.05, 20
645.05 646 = 0.03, 19.7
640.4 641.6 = 0.03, 19.5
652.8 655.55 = 0.10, 20.2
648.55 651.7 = 0.19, 19.4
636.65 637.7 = -0.03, 20.2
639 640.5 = 0.01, 19.8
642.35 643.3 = 0.03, 19.5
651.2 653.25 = 0.11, 19.7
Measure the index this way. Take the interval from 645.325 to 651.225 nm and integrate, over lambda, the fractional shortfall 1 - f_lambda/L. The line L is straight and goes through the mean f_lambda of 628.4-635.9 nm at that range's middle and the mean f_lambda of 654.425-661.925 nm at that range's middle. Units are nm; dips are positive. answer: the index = 0.23 nm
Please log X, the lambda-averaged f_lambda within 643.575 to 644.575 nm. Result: 19.9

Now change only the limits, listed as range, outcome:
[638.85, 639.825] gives 19.9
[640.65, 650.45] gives 19.6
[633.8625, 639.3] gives 19.7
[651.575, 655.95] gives 20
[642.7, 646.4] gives 19.8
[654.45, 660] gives 21.6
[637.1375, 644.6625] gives 19.7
